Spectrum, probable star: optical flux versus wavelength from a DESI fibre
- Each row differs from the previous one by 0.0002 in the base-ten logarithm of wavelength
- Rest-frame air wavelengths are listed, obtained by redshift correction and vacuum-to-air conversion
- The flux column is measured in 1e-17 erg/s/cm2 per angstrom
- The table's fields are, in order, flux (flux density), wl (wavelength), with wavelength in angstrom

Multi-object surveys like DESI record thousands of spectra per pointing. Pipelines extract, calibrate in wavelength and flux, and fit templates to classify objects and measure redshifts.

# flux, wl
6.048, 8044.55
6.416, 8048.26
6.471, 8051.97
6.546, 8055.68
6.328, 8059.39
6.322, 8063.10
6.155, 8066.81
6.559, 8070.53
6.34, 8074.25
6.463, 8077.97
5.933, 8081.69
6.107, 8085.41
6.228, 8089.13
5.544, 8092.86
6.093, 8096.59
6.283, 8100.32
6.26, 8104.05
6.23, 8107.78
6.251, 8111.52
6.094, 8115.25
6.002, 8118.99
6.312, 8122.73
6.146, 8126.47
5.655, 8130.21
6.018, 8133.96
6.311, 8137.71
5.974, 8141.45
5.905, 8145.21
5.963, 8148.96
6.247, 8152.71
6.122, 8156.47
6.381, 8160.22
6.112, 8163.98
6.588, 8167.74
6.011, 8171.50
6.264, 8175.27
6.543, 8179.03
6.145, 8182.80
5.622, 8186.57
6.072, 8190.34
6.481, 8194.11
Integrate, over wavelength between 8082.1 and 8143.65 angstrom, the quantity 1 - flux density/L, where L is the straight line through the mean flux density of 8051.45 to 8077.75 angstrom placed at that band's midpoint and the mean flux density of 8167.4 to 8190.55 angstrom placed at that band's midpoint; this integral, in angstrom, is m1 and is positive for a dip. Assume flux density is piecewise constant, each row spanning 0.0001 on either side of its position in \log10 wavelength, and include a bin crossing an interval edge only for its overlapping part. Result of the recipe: 2.0 angstrom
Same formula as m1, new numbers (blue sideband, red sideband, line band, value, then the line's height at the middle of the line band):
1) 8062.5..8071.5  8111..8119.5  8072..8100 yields 0.57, 6.24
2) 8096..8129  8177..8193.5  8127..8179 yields 0.14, 6.15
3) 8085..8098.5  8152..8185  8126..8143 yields 0.35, 6.14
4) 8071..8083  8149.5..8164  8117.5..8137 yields 0.61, 6.24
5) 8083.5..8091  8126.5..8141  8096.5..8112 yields -0.32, 6.11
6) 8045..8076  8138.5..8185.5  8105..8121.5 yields 0.31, 6.27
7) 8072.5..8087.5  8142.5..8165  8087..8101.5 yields 0.39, 6.19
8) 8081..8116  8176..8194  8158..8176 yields -0.38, 6.14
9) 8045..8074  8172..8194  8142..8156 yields 0.39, 6.21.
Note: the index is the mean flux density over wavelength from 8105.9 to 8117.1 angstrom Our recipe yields 6.19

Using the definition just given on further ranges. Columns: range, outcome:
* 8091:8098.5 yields 5.82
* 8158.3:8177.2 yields 6.27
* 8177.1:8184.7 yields 6.34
